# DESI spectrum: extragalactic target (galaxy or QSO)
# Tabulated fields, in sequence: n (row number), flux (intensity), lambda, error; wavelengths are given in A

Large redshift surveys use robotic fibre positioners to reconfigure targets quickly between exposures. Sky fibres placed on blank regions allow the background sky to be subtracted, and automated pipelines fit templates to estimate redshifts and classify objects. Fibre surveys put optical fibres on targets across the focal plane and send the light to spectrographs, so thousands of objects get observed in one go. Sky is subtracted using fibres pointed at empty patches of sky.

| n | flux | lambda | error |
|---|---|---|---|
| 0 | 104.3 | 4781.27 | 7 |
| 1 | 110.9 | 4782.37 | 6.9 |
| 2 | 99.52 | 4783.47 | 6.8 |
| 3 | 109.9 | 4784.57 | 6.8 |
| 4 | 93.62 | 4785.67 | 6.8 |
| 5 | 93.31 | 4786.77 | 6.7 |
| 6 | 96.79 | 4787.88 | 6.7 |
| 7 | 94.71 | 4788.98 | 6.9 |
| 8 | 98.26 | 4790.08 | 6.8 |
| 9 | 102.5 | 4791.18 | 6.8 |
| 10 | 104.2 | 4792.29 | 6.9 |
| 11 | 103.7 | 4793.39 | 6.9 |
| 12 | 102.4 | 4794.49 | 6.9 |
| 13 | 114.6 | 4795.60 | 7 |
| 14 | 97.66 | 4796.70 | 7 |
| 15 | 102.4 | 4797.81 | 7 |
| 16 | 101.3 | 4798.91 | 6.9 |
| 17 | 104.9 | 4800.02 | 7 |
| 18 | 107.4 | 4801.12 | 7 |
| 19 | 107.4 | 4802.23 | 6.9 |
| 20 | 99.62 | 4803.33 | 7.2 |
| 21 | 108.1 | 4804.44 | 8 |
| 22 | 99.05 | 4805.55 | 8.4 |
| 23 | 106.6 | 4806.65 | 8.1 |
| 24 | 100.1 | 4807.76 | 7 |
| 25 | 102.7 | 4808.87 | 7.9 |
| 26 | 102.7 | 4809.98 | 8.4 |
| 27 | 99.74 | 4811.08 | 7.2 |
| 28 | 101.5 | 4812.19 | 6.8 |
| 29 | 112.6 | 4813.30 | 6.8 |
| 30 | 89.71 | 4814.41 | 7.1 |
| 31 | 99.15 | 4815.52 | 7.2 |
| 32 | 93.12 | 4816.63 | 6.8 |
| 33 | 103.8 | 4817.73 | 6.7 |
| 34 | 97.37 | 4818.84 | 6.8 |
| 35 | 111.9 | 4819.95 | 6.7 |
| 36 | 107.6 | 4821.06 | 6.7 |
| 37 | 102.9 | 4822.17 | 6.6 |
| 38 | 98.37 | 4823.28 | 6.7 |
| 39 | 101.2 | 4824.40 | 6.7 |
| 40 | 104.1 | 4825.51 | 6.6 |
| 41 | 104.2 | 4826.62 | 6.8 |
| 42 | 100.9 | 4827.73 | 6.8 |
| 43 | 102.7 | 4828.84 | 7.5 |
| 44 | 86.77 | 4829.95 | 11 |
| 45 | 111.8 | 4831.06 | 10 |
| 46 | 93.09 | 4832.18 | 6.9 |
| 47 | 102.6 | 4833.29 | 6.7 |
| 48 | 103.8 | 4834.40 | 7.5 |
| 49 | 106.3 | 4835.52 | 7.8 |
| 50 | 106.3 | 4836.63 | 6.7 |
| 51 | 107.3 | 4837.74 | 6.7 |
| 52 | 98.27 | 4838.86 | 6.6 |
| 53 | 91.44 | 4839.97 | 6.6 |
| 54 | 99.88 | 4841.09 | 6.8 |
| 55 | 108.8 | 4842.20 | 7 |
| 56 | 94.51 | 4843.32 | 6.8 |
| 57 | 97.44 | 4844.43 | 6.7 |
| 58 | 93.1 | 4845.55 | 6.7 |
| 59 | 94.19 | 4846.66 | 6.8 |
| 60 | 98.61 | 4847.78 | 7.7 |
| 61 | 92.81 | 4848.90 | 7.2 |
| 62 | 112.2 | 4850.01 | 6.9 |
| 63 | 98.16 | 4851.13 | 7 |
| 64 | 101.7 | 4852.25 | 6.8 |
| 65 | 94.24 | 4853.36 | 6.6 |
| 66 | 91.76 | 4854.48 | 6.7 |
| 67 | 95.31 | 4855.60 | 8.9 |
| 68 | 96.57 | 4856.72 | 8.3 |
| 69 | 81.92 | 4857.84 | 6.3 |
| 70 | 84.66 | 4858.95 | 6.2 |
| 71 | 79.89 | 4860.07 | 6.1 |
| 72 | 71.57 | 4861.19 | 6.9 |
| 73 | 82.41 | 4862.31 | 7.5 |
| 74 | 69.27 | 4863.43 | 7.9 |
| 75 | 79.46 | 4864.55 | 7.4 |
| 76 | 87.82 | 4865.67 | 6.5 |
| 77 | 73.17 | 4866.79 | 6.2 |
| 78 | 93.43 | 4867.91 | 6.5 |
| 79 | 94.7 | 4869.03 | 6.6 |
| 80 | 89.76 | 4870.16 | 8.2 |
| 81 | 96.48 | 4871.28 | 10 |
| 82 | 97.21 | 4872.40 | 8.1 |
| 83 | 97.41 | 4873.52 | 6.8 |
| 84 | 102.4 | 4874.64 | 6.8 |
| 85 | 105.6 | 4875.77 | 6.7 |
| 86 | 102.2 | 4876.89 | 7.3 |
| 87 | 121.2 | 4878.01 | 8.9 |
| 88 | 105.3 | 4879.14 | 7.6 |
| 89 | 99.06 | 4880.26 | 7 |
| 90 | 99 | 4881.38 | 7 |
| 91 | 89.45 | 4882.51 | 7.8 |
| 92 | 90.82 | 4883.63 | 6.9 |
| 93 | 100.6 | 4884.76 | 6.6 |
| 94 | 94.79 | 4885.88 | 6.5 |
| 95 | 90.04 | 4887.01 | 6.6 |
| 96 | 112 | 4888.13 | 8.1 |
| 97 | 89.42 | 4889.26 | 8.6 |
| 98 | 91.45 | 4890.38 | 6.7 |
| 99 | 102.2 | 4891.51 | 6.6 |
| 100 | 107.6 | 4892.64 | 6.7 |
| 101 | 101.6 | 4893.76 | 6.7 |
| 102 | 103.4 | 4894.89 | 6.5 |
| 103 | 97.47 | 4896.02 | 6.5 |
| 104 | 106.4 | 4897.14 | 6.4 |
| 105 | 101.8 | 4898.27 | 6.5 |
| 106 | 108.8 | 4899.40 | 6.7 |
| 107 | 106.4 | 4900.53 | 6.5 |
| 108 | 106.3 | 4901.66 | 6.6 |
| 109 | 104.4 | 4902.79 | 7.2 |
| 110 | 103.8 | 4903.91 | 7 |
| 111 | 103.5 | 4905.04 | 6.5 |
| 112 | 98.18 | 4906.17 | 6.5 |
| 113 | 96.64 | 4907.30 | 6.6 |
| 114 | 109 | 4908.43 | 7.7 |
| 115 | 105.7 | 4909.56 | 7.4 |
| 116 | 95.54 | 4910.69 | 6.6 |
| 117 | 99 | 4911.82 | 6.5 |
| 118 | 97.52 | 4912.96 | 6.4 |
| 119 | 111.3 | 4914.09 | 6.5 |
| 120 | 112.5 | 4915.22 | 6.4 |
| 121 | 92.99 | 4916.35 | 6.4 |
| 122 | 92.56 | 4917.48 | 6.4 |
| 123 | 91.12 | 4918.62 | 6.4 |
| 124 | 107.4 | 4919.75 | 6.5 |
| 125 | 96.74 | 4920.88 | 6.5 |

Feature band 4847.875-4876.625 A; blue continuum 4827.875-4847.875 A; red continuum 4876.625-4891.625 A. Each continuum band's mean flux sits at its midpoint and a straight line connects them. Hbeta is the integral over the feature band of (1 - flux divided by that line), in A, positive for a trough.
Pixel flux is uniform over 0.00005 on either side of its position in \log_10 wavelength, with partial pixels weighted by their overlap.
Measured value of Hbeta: 2.4 A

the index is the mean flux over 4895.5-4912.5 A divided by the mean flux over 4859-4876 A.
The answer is 1.2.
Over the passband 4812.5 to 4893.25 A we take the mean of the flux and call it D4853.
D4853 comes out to 97.1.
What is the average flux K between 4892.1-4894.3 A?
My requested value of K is 105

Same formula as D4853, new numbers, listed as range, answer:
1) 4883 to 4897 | 98.7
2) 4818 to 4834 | 102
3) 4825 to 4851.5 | 100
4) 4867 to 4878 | 98.1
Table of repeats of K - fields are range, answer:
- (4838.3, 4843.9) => 98.6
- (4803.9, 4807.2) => 105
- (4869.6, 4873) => 94.7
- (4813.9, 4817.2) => 94.3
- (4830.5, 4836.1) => 103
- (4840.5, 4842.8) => 104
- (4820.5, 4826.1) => 103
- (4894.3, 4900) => 104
